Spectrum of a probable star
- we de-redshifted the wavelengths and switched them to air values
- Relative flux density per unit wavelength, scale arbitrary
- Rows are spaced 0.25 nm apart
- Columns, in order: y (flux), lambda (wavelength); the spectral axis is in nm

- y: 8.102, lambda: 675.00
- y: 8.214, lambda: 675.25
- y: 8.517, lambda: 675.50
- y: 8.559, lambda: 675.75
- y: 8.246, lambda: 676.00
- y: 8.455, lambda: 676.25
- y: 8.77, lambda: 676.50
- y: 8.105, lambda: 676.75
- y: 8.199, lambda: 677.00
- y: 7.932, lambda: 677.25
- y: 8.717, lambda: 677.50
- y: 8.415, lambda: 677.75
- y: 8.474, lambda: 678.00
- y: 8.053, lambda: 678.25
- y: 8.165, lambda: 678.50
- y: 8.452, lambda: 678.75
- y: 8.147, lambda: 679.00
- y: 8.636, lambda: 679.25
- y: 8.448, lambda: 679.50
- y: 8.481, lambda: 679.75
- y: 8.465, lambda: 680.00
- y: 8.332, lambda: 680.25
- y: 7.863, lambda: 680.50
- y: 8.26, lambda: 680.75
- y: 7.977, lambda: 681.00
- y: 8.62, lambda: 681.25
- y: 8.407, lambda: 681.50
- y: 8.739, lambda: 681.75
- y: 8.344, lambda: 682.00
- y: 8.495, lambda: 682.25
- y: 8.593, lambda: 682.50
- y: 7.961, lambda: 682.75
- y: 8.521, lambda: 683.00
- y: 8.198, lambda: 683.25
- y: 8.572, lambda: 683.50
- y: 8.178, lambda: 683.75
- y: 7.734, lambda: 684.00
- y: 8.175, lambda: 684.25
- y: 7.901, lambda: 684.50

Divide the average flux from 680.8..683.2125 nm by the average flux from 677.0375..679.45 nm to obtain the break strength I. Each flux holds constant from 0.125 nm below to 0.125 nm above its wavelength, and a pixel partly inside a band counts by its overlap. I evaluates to 1.01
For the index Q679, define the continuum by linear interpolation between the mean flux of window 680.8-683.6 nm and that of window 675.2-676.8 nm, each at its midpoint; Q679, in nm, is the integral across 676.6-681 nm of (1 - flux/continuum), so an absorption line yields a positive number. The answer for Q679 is 0.06 nm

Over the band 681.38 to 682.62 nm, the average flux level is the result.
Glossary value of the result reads 8.52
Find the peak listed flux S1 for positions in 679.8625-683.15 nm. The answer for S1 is 8.739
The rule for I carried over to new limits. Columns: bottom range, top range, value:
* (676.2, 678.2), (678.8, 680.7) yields 1.00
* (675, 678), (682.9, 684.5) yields 0.98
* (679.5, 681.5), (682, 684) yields 1.00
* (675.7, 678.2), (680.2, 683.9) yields 1.00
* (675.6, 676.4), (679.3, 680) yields 1.01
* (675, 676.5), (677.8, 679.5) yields 0.99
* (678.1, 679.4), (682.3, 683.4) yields 1.00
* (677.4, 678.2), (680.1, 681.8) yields 0.98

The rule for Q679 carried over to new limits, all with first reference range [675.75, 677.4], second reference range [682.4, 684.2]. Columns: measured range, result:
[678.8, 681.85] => -0.03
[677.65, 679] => 0.00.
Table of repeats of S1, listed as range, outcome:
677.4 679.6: 8.717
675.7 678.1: 8.77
